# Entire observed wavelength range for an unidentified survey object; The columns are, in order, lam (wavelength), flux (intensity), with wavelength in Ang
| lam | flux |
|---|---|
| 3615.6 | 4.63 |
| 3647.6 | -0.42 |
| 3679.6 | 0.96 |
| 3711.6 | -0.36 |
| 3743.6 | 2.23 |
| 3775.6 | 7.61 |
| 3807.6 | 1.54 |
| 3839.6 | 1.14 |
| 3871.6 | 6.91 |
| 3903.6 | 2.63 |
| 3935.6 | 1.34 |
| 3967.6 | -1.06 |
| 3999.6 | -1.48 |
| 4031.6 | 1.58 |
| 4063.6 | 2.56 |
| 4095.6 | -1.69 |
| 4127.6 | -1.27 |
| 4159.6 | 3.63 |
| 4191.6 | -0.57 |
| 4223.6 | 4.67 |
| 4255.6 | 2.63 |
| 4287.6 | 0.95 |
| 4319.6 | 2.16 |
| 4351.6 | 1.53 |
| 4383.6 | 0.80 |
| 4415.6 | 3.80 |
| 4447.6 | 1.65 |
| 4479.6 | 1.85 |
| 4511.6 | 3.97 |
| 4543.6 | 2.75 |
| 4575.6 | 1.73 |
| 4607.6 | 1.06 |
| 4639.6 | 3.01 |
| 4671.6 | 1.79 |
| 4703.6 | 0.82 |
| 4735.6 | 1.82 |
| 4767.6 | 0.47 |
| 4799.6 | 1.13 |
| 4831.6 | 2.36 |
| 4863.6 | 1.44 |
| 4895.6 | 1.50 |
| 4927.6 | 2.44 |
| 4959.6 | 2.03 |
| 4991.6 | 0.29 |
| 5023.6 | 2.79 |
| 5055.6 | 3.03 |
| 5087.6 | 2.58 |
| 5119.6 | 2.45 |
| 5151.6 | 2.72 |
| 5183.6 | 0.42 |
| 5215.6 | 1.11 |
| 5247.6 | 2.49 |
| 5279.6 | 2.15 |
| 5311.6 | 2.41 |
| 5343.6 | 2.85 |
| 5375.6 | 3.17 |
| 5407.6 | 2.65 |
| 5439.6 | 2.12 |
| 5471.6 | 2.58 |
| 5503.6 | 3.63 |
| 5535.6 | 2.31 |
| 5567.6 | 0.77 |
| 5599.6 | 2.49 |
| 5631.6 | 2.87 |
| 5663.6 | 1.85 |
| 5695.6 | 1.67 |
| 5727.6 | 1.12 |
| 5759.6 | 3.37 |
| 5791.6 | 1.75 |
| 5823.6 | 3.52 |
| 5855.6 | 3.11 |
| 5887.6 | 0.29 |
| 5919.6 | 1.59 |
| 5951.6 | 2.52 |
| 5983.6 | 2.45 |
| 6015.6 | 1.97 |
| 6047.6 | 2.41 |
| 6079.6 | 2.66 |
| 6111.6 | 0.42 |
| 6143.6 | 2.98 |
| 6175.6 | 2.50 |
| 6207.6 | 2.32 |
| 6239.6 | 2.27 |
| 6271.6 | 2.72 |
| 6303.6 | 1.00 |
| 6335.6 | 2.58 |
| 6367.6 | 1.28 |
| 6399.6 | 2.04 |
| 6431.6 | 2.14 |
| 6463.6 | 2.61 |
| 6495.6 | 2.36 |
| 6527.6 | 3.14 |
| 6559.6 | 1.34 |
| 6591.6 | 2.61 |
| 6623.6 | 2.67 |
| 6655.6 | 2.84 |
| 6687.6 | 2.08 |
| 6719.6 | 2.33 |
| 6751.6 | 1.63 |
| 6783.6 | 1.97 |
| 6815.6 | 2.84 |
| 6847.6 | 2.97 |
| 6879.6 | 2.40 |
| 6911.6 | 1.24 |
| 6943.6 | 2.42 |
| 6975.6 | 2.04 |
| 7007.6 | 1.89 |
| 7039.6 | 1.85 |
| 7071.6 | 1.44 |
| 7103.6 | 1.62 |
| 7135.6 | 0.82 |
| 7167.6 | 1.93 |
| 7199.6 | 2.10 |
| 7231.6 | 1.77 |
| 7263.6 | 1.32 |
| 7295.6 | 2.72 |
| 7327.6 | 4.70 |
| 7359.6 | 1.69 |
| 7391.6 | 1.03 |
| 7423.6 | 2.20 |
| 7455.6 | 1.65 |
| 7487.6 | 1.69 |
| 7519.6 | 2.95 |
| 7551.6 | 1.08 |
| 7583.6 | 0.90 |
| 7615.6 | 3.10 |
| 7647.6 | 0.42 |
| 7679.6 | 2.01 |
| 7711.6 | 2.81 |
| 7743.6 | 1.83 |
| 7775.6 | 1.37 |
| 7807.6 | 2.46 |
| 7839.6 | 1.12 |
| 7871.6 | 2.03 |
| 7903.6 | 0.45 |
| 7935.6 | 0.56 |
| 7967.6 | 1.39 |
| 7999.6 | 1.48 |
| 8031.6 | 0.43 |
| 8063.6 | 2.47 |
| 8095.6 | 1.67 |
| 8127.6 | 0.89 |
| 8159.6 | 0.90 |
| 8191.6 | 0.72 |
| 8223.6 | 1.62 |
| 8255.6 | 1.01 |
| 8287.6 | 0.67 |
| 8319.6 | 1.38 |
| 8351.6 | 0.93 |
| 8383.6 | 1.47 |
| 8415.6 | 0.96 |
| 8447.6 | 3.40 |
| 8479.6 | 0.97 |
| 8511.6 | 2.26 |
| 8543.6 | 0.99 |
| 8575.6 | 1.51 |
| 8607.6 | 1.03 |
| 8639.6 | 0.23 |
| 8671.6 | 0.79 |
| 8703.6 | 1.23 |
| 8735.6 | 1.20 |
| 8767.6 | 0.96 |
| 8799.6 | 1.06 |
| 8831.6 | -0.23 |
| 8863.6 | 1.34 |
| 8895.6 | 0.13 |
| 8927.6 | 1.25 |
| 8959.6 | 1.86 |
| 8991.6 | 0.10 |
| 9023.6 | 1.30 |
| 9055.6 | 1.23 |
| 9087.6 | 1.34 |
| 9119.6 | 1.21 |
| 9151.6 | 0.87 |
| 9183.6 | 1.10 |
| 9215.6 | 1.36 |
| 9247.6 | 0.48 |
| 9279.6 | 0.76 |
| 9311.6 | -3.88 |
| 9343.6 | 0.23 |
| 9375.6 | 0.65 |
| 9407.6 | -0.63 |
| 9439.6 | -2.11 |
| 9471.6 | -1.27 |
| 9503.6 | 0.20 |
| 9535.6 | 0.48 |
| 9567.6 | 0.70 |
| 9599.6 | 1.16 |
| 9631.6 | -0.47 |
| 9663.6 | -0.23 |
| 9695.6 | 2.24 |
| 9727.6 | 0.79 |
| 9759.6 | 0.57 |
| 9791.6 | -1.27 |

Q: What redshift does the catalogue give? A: 0.12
